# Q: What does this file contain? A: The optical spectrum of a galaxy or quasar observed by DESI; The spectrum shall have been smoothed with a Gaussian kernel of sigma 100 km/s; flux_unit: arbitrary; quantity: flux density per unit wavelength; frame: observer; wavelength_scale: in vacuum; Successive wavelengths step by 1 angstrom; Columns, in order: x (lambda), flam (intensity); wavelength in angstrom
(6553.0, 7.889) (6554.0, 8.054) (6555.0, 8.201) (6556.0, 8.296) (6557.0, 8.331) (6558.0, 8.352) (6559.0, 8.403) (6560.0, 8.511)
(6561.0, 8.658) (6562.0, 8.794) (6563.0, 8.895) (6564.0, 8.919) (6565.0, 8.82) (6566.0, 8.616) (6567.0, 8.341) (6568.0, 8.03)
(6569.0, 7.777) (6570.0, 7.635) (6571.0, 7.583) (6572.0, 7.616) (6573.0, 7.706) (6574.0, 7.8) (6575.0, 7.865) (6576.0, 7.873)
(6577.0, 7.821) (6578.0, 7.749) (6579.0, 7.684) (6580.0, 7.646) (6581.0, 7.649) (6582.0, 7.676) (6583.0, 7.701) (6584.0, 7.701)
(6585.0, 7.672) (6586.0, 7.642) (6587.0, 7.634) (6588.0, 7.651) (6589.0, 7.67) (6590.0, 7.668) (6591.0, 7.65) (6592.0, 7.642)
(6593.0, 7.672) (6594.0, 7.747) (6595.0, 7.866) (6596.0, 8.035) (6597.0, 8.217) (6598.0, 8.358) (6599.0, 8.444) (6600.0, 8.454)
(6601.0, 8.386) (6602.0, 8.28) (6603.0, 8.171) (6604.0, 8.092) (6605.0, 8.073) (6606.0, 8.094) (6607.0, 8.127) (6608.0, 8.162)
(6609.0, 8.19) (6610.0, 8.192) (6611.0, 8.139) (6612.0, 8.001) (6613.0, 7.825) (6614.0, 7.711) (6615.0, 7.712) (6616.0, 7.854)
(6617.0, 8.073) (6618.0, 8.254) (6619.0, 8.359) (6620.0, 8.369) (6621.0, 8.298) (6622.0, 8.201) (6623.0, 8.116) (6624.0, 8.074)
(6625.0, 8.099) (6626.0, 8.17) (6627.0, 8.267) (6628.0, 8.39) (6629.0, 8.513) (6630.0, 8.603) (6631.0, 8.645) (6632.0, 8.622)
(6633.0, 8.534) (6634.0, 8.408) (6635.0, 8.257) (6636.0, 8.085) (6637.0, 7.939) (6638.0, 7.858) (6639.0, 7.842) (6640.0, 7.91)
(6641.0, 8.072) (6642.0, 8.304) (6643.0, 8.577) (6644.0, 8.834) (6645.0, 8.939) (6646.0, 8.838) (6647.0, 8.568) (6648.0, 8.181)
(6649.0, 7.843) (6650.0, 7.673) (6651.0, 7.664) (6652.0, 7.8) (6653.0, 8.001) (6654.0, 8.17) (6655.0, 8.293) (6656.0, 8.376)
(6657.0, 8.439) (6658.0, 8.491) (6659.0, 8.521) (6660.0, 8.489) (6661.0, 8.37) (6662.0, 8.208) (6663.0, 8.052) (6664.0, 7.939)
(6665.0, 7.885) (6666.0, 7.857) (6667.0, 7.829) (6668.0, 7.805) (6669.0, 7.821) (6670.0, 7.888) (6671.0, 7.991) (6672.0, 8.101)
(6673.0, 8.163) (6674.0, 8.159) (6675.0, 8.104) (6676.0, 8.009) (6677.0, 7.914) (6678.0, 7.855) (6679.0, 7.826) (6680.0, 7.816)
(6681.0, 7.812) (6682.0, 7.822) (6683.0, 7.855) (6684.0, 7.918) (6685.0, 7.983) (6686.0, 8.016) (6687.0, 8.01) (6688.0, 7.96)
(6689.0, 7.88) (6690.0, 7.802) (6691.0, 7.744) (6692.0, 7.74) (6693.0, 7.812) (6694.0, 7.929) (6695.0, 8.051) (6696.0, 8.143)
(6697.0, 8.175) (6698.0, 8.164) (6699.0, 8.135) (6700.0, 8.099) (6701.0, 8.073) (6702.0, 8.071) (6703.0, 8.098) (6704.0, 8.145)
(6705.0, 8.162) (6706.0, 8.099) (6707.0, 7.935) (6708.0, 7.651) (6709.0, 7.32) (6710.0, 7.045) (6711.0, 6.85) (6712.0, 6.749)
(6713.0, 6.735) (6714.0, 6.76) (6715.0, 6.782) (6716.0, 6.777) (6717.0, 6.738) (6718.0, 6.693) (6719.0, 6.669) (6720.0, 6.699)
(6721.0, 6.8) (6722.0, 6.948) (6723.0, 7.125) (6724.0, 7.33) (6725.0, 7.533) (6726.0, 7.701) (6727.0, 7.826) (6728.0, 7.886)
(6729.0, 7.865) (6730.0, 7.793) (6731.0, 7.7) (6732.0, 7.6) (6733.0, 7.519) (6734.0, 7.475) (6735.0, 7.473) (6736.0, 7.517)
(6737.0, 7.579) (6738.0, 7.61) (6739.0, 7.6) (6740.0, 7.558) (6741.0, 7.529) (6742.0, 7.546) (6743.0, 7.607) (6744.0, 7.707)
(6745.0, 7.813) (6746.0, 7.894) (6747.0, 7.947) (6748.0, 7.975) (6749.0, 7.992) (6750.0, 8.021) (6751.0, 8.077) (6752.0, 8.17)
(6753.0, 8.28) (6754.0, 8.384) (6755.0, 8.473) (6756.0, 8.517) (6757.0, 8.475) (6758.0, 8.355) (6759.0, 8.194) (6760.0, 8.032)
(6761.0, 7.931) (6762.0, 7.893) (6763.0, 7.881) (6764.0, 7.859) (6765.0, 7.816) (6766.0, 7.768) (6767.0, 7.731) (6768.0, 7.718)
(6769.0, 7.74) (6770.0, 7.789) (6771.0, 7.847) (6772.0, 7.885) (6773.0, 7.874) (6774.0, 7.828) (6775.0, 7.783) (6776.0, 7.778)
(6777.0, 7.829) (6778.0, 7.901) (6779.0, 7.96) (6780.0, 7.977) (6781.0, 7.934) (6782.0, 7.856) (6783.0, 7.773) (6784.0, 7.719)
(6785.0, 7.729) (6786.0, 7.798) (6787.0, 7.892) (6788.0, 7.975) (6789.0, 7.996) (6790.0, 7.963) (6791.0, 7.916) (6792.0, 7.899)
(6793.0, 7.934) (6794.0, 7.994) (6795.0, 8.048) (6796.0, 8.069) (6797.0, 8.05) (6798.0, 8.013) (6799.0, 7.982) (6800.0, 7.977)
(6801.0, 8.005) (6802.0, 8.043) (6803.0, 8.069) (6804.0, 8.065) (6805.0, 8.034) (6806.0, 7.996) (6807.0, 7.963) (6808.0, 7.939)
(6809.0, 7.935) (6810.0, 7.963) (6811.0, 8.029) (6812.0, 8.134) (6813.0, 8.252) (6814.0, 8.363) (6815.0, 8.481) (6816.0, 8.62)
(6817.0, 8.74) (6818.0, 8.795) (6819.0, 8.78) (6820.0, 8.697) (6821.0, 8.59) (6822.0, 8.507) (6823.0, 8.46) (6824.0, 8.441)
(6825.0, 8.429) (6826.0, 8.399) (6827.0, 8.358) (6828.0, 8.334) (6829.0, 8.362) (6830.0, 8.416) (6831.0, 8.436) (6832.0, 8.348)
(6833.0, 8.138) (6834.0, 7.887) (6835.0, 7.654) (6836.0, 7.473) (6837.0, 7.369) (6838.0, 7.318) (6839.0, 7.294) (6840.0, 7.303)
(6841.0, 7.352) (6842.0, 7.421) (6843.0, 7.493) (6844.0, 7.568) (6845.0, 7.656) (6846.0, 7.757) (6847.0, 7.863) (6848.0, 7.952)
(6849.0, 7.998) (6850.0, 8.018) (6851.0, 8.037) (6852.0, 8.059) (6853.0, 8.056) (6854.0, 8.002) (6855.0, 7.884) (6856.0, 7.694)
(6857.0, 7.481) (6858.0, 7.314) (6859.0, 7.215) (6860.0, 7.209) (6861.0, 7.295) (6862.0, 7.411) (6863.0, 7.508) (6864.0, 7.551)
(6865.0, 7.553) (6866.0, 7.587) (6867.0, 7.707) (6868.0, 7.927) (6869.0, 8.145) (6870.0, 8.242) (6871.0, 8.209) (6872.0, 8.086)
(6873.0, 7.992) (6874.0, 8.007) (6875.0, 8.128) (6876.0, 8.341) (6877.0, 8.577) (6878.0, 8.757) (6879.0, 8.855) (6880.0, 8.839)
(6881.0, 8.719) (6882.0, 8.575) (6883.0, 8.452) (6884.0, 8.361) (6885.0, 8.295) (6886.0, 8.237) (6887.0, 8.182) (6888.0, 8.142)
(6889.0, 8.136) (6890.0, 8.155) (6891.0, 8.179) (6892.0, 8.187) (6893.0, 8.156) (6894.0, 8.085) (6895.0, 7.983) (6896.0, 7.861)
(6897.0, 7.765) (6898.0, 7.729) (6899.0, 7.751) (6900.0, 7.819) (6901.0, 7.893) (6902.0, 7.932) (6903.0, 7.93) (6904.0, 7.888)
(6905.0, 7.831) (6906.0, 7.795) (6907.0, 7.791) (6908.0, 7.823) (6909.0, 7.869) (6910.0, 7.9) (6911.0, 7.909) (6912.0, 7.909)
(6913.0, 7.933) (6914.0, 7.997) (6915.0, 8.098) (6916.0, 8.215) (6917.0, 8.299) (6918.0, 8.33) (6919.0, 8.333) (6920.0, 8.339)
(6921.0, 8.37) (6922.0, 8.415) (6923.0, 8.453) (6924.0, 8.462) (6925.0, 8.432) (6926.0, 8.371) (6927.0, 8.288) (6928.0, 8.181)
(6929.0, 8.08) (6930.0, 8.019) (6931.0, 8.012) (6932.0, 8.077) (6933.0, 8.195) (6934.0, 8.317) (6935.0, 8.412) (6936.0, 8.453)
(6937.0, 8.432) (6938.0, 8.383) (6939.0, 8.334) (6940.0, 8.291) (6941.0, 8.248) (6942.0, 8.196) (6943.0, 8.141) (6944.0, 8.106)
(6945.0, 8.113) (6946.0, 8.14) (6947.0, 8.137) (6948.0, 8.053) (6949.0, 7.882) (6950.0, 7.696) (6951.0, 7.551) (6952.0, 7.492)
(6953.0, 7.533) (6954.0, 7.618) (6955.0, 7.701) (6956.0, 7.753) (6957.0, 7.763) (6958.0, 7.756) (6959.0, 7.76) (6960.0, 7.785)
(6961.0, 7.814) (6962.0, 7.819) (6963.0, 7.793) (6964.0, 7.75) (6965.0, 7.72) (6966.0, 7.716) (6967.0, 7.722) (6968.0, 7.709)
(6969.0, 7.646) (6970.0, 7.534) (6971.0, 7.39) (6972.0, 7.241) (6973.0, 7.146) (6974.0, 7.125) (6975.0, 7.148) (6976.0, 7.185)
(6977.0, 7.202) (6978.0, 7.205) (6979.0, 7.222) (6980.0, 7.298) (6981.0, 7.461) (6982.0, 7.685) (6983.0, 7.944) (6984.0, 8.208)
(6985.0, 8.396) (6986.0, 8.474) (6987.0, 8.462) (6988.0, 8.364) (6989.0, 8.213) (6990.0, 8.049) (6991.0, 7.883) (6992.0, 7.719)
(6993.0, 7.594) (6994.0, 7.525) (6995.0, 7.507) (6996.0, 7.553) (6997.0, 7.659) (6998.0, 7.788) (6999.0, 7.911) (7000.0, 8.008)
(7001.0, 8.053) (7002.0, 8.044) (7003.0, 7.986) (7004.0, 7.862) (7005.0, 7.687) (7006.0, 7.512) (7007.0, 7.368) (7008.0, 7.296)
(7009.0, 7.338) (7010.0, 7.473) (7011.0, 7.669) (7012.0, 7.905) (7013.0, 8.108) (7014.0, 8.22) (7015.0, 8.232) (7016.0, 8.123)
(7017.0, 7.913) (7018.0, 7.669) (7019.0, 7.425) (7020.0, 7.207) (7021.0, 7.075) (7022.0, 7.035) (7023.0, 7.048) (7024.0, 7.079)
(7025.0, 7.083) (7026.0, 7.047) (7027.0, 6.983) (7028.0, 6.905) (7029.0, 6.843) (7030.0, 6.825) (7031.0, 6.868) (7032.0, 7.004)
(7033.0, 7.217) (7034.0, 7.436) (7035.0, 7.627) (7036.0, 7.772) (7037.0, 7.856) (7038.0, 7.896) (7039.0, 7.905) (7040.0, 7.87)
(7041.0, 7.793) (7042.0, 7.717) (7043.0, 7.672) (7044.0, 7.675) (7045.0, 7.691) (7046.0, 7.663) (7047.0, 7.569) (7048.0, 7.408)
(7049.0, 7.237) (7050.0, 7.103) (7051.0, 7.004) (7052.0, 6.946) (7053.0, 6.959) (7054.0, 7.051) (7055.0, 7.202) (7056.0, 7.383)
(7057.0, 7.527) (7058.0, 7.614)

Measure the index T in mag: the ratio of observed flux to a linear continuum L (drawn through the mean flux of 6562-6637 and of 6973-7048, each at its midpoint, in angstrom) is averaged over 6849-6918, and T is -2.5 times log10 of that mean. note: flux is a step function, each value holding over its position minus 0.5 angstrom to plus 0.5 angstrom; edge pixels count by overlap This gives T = -0.034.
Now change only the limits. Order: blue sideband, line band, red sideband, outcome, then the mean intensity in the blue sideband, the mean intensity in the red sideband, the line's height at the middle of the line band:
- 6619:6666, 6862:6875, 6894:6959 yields 0.03 mag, 8.25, 8.04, 8.08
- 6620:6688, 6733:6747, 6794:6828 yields 0.08 mag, 8.15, 8.25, 8.2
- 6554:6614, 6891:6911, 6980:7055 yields -0.03 mag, 8.04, 7.59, 7.71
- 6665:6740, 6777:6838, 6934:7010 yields -0.05 mag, 7.66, 7.8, 7.72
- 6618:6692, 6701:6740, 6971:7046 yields 0.09 mag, 8.14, 7.6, 8.04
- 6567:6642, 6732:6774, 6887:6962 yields 0.02 mag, 8.01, 8.04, 8.03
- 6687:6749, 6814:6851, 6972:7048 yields -0.07 mag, 7.58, 7.6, 7.59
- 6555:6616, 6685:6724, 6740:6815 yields 0.06 mag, 8.03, 7.96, 7.99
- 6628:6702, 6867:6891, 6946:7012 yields -0.06 mag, 8.11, 7.71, 7.83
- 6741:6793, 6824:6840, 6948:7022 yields -0.02 mag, 7.93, 7.7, 7.86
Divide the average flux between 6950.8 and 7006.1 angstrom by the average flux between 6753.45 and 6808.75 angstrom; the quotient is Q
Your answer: 1.0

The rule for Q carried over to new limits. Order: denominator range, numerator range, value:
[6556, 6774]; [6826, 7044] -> 0.99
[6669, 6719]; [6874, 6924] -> 1.05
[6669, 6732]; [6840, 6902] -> 1.04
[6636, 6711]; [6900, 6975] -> 0.99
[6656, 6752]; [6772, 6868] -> 1.03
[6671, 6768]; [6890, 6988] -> 1.02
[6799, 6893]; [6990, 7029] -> 0.94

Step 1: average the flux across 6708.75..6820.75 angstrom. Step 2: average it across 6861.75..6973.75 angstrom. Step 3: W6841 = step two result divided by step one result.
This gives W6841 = 1.03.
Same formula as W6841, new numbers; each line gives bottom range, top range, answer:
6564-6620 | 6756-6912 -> 1.00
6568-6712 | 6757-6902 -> 1.00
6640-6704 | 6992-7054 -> 0.93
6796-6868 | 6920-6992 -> 0.99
